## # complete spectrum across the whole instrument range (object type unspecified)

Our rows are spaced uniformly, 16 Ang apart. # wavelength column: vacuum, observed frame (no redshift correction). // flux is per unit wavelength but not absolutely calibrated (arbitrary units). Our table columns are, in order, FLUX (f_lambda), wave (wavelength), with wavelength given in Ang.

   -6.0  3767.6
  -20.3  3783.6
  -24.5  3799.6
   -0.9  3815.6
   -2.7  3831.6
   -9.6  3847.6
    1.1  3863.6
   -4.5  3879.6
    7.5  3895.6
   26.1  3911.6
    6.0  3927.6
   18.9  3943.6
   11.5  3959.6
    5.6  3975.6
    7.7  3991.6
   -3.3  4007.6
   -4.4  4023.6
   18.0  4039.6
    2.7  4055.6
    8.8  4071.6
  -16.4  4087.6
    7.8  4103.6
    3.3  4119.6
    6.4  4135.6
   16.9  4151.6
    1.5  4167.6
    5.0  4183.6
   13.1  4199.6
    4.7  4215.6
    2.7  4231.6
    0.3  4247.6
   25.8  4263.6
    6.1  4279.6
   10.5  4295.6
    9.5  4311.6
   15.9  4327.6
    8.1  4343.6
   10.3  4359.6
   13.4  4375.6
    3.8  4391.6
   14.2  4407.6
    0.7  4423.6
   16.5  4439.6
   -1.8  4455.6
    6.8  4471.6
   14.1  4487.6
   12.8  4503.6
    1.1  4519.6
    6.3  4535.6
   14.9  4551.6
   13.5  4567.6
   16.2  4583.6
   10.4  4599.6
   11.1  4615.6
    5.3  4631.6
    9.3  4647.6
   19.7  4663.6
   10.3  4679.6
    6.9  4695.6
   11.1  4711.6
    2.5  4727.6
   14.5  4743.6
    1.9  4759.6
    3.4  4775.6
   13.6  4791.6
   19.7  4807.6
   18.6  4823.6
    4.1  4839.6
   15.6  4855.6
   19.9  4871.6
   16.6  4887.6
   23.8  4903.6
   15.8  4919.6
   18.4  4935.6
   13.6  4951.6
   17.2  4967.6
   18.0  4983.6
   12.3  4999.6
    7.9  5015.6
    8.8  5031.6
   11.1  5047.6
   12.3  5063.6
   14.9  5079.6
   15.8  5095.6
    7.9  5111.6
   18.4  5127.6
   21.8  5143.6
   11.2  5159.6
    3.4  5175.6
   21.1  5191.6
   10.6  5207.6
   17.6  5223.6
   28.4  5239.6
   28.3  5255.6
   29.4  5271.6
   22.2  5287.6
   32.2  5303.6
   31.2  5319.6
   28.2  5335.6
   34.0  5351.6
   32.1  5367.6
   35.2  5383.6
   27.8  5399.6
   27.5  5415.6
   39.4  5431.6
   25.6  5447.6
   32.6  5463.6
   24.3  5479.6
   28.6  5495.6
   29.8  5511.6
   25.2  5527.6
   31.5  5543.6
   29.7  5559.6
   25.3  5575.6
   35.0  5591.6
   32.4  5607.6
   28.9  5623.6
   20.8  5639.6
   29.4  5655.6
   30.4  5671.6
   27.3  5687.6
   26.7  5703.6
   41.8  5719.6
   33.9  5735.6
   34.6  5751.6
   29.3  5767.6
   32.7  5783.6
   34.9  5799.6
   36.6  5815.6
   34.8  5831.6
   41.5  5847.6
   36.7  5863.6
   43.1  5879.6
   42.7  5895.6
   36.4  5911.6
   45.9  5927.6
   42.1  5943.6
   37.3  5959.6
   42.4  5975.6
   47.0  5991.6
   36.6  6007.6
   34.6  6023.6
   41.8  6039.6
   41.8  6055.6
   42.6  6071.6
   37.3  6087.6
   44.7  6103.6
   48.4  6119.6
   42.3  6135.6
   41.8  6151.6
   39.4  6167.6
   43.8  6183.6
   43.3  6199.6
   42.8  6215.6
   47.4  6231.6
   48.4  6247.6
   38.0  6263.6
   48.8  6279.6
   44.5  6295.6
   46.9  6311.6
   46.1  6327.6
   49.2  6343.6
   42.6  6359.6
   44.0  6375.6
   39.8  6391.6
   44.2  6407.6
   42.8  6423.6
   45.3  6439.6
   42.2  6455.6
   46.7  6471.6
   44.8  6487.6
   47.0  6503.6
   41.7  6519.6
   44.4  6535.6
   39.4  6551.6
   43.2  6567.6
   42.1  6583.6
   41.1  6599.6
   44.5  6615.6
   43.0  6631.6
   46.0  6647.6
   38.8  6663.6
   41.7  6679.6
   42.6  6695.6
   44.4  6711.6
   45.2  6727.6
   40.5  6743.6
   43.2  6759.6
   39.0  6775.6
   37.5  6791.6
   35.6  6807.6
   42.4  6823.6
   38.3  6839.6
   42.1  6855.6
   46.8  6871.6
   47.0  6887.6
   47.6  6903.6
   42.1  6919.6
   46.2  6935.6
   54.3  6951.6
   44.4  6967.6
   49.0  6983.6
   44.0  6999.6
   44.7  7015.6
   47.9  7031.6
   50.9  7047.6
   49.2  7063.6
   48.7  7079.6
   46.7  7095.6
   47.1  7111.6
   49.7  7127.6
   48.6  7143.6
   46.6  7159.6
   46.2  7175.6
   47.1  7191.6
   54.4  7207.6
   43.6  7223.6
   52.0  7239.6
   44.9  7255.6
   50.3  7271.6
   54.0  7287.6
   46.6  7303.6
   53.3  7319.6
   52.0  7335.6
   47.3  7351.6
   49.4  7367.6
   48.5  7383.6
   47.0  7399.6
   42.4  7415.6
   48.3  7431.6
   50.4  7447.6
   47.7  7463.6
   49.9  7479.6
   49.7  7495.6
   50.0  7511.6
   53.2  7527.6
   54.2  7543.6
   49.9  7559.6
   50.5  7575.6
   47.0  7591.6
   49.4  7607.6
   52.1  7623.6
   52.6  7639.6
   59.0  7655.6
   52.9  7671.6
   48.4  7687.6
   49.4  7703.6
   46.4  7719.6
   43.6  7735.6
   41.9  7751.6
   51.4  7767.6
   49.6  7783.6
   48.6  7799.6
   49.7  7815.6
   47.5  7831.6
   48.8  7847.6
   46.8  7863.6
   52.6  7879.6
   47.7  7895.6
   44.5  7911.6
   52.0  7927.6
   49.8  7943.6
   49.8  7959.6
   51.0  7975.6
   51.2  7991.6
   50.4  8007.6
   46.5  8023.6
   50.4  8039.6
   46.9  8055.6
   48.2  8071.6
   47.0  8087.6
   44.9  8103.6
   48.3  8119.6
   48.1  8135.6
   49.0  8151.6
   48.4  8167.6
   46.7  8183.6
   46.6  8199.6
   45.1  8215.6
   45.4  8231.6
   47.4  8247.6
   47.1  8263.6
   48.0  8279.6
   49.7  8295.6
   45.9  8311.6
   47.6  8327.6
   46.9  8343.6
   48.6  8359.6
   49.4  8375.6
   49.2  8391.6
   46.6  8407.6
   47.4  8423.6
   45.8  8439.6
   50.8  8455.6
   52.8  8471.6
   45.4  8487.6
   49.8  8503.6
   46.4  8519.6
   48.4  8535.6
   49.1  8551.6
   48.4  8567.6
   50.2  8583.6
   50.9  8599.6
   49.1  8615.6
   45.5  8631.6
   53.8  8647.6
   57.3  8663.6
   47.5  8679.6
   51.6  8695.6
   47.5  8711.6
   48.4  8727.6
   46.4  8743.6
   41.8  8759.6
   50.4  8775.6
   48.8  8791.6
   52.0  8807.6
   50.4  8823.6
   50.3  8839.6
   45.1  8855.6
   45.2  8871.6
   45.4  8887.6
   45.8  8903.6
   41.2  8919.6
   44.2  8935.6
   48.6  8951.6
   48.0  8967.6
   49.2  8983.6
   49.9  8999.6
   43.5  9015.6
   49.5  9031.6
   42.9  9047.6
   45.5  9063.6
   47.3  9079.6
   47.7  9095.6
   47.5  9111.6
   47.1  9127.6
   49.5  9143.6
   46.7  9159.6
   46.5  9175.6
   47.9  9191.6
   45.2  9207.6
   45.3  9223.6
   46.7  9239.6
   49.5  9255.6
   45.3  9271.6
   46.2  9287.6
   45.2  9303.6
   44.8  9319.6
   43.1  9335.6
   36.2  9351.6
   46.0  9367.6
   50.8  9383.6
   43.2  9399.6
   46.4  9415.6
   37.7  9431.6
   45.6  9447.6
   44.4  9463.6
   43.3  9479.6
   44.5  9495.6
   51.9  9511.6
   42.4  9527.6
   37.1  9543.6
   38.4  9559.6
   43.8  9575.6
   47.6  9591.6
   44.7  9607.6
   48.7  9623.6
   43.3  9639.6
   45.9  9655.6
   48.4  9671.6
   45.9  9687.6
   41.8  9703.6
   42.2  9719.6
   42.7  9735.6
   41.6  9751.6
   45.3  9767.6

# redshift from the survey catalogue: 0.314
